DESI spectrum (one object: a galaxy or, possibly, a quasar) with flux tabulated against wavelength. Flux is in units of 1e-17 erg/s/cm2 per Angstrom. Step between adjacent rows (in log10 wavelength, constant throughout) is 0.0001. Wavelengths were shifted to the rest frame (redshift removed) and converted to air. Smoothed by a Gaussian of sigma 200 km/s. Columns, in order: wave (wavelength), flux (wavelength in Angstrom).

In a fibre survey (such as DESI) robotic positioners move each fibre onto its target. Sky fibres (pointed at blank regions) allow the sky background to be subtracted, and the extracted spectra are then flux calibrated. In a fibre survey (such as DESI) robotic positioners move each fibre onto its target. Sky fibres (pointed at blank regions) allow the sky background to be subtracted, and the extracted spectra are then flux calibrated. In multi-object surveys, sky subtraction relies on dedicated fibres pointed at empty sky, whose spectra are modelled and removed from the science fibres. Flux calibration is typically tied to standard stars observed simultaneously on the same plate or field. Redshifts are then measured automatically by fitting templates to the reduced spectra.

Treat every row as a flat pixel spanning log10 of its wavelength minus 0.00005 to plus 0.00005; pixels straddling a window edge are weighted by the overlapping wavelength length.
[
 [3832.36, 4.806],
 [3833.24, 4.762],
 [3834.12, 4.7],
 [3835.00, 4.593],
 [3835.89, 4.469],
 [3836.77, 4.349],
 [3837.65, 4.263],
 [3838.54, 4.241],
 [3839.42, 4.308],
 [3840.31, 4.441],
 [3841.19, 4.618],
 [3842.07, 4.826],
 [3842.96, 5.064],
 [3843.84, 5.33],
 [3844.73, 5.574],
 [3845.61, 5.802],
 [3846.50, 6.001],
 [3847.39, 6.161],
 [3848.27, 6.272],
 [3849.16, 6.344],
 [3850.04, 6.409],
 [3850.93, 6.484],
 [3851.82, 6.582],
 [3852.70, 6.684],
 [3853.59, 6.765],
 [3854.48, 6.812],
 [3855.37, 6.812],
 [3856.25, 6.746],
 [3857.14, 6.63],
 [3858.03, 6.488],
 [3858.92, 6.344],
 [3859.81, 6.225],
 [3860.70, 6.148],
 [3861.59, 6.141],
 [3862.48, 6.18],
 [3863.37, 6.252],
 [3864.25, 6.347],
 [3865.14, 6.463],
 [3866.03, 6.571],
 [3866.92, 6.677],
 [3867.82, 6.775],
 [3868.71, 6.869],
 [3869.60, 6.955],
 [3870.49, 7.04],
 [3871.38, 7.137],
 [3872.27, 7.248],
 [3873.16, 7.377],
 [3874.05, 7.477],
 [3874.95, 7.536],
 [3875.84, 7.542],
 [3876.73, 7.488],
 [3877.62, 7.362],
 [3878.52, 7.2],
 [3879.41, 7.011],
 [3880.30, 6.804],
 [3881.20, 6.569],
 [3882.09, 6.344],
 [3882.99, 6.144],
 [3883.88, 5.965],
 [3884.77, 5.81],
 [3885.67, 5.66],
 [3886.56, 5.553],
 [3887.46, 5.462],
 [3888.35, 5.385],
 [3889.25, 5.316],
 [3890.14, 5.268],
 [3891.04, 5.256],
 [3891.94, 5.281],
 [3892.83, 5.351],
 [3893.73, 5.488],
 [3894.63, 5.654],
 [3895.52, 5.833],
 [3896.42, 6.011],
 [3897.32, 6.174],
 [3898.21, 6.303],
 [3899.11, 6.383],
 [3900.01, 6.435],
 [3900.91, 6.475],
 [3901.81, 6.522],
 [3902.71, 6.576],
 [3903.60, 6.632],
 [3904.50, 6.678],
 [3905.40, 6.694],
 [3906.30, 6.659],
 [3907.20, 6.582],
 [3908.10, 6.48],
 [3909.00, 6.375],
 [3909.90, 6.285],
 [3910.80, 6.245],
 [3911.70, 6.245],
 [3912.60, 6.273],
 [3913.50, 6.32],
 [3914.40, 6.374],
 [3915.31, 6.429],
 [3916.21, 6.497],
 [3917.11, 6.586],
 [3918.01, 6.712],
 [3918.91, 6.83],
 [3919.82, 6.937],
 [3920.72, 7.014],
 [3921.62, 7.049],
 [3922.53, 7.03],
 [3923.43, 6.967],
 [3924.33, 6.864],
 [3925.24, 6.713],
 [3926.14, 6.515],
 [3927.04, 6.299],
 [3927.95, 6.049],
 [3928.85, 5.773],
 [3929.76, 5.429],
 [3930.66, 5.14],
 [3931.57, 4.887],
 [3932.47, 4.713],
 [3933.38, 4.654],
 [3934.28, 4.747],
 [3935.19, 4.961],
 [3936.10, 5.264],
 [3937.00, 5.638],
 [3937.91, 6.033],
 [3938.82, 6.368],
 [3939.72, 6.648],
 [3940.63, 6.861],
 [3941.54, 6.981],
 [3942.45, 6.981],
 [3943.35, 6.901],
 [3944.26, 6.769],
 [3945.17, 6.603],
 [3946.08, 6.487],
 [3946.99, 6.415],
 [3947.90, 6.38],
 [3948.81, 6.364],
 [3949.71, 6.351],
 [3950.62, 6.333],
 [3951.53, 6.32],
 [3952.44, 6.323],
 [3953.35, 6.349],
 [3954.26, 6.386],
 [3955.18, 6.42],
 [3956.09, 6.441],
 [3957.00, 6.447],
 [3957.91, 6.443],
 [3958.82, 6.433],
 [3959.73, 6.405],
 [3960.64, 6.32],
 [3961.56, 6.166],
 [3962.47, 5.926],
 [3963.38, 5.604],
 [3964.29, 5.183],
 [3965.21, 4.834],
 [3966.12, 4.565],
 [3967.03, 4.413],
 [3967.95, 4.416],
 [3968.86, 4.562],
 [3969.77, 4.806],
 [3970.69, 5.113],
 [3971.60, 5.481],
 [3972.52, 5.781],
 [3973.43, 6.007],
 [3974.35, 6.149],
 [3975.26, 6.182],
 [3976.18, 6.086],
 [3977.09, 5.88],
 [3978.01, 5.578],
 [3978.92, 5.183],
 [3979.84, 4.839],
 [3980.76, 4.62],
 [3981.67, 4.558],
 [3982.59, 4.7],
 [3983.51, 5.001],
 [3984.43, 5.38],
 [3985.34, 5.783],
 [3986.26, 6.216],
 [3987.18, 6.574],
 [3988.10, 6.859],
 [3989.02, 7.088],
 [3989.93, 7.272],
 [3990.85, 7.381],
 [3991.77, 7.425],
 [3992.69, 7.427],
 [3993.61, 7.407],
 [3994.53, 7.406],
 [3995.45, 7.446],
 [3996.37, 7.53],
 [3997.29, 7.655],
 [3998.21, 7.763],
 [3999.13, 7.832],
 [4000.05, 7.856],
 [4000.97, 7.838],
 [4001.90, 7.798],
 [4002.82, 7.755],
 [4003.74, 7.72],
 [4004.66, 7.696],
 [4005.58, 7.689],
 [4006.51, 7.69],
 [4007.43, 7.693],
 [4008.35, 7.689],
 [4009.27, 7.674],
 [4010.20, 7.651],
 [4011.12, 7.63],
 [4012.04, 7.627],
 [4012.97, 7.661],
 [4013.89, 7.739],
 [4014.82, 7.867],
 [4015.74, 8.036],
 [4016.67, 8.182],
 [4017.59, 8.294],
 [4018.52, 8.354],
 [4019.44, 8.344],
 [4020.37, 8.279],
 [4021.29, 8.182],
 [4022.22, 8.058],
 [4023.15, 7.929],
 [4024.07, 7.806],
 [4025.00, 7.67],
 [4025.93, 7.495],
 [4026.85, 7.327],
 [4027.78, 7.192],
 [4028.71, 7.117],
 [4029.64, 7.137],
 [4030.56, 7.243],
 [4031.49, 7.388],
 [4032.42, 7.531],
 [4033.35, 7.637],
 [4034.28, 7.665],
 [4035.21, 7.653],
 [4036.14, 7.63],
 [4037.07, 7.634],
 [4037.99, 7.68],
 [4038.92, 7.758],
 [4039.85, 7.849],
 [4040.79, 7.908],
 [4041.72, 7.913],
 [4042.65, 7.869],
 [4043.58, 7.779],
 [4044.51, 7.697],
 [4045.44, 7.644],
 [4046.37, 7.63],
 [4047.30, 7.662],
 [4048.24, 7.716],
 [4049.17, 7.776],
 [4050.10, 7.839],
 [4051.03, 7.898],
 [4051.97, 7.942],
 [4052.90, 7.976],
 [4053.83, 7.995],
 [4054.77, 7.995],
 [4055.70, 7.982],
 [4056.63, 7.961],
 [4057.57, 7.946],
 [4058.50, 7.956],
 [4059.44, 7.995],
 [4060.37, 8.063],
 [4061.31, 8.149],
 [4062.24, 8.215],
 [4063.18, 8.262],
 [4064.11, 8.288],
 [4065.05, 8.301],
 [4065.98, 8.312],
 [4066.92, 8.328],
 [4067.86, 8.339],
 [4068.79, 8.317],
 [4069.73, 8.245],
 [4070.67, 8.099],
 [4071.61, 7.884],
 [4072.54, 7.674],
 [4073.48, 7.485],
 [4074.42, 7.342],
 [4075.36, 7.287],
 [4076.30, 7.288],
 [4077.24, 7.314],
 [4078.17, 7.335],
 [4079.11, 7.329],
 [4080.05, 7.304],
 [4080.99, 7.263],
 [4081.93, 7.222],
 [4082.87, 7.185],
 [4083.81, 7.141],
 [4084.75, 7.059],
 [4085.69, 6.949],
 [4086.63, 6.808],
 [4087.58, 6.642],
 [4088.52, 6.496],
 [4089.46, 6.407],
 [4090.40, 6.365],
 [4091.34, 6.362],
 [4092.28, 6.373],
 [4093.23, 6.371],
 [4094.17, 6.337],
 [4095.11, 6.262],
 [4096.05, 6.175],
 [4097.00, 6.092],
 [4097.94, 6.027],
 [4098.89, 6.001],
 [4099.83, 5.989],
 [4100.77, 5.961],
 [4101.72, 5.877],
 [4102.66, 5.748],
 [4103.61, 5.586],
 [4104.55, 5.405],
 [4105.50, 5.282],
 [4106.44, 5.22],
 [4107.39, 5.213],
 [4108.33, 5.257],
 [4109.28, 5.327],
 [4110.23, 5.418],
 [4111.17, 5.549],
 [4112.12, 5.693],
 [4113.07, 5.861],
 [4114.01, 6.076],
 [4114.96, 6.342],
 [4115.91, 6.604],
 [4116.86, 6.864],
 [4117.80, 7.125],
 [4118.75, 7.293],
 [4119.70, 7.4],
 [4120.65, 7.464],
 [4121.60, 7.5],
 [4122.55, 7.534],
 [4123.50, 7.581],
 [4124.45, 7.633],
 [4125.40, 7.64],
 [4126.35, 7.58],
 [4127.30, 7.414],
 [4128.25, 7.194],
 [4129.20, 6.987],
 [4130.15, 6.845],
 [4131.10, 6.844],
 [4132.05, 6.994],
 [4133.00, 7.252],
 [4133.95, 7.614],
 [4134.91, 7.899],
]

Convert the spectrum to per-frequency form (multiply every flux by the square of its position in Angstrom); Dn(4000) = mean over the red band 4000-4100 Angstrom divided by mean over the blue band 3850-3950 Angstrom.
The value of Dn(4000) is 1.28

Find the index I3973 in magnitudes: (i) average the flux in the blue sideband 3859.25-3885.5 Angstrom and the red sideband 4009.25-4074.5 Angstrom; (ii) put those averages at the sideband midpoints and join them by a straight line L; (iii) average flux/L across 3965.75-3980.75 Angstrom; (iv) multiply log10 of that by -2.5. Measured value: 0.36 mag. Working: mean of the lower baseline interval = 6.73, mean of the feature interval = 5.3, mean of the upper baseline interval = 7.85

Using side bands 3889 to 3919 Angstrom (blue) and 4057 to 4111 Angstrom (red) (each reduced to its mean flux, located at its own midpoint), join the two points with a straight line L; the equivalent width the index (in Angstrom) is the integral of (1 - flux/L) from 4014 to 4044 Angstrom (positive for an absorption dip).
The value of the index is -4.7 Angstrom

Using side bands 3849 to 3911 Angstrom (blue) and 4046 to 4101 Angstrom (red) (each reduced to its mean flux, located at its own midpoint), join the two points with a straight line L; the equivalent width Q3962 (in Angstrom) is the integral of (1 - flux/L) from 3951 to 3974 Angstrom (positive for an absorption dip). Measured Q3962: 3.7 Angstrom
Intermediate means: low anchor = 6.43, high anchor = 7.37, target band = 5.73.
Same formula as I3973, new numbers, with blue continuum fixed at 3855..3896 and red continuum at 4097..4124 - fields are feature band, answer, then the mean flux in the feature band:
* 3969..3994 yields 0.06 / 5.93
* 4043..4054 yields -0.24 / 7.8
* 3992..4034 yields -0.22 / 7.71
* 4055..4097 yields -0.19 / 7.41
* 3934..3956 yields 0.01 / 6.3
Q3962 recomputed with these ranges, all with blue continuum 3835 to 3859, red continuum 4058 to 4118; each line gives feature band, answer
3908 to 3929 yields -1.78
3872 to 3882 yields -2.33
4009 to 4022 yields -2.97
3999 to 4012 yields -2.59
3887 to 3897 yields 0.71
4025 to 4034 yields -1.11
